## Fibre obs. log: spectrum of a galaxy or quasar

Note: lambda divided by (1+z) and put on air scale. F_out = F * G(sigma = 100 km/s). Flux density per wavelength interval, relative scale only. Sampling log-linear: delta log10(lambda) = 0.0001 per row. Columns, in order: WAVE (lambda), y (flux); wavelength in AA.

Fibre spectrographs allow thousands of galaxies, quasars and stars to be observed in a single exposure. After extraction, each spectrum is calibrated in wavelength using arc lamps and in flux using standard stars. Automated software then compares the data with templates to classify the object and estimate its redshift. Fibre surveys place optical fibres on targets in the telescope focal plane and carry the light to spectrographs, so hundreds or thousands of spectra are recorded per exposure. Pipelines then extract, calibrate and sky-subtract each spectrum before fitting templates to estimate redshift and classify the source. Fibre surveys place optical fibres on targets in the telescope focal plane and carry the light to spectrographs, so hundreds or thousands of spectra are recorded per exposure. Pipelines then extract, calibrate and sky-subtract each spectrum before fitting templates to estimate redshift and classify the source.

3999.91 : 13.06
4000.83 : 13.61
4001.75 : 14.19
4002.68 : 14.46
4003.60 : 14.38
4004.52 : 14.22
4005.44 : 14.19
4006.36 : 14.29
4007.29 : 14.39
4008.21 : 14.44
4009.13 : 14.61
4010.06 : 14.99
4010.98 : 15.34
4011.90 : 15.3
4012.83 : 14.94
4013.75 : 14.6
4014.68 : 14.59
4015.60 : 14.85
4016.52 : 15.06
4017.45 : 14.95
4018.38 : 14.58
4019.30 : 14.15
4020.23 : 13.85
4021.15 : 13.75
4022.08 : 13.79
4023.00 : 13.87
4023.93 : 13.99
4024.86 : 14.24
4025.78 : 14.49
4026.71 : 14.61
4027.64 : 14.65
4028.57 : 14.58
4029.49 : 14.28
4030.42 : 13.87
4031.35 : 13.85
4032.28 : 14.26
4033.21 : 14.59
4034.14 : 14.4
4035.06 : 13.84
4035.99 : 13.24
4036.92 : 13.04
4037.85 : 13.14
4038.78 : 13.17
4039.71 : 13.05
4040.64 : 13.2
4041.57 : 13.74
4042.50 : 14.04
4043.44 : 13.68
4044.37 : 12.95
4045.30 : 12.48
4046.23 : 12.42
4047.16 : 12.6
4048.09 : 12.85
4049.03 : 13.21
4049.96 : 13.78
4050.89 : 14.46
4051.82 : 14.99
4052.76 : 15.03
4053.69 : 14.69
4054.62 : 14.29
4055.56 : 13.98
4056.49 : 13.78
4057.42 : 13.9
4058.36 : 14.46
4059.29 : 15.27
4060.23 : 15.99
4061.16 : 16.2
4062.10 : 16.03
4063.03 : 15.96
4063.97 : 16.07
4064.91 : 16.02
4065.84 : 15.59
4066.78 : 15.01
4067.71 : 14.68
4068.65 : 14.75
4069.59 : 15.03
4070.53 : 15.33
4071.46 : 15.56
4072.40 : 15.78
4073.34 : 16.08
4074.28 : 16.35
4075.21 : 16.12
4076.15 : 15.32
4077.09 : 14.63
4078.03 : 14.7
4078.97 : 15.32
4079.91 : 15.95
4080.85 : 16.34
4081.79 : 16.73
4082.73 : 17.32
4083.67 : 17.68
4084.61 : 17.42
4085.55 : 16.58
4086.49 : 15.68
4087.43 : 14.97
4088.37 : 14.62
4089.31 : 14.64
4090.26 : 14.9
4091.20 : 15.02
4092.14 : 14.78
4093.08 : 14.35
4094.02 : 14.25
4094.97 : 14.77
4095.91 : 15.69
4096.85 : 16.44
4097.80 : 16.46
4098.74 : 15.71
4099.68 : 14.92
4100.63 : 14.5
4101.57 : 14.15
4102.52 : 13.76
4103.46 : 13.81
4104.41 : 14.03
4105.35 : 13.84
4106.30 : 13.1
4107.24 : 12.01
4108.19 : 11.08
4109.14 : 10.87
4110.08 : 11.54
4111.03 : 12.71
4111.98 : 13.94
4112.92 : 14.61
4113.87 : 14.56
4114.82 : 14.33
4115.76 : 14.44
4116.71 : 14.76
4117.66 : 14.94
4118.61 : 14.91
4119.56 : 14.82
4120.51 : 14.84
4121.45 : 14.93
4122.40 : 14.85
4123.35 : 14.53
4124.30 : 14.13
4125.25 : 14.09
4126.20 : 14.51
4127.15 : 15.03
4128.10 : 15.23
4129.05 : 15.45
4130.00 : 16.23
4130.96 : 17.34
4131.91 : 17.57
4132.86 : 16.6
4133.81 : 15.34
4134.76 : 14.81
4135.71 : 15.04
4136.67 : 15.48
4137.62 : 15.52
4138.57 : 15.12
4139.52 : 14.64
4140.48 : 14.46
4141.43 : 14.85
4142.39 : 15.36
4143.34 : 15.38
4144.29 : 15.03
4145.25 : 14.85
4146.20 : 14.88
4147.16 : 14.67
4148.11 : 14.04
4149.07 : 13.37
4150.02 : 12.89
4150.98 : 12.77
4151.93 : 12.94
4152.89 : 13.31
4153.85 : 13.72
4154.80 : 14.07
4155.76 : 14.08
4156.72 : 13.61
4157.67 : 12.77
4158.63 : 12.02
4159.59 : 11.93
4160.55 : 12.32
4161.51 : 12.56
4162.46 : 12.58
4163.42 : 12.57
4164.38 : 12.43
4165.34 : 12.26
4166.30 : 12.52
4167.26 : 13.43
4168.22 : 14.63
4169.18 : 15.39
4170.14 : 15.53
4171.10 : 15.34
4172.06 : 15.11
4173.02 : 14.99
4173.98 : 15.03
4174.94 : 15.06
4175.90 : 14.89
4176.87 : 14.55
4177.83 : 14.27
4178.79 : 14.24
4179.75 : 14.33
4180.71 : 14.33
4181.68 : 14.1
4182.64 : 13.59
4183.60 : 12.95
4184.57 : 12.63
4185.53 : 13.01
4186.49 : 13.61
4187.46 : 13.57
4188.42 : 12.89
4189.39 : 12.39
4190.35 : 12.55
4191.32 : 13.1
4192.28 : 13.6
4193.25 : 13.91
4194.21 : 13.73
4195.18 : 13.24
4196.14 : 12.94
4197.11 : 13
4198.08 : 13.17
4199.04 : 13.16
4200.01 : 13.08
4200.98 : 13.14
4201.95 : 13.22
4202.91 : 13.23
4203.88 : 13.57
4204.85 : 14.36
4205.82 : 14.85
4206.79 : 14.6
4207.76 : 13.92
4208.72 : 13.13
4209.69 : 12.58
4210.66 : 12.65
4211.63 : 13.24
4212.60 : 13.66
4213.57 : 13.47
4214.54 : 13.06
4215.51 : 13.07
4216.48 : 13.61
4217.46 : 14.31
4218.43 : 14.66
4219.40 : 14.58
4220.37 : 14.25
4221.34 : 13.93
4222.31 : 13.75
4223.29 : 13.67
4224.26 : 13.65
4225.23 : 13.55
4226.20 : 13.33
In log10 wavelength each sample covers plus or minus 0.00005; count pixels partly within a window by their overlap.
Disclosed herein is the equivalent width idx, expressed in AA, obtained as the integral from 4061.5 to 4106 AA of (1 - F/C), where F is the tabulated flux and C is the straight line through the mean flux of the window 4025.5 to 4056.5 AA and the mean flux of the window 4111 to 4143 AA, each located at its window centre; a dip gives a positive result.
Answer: -3.0 AA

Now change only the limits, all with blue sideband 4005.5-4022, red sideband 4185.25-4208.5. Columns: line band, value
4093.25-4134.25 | -1.8 AA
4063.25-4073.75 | -0.9 AA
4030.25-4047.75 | 1.2 AA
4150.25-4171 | 0.6 AA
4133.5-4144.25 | -1.0 AA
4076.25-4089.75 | -1.7 AA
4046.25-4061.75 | 0.0 AA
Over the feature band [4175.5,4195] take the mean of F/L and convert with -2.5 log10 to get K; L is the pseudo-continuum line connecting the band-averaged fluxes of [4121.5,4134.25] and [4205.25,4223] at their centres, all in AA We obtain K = 0.06 mag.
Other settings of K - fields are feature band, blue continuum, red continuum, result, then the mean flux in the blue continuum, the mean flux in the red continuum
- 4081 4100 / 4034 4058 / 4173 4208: -0.15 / 13.6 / 13.7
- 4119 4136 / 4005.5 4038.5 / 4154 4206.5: -0.11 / 14.3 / 13.6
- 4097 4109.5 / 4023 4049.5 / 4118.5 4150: 0.06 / 13.7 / 15.1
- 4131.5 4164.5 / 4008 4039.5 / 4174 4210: -0.03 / 14.3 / 13.6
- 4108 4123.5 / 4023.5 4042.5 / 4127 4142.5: 0.10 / 13.9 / 15.5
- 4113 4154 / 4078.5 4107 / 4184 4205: -0.03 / 15.2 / 13.2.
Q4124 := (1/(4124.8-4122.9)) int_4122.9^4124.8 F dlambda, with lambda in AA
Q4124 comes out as 14.3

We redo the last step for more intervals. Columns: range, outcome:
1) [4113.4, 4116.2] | 14.5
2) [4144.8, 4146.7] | 14.9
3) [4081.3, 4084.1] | 17.2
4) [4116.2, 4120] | 14.8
